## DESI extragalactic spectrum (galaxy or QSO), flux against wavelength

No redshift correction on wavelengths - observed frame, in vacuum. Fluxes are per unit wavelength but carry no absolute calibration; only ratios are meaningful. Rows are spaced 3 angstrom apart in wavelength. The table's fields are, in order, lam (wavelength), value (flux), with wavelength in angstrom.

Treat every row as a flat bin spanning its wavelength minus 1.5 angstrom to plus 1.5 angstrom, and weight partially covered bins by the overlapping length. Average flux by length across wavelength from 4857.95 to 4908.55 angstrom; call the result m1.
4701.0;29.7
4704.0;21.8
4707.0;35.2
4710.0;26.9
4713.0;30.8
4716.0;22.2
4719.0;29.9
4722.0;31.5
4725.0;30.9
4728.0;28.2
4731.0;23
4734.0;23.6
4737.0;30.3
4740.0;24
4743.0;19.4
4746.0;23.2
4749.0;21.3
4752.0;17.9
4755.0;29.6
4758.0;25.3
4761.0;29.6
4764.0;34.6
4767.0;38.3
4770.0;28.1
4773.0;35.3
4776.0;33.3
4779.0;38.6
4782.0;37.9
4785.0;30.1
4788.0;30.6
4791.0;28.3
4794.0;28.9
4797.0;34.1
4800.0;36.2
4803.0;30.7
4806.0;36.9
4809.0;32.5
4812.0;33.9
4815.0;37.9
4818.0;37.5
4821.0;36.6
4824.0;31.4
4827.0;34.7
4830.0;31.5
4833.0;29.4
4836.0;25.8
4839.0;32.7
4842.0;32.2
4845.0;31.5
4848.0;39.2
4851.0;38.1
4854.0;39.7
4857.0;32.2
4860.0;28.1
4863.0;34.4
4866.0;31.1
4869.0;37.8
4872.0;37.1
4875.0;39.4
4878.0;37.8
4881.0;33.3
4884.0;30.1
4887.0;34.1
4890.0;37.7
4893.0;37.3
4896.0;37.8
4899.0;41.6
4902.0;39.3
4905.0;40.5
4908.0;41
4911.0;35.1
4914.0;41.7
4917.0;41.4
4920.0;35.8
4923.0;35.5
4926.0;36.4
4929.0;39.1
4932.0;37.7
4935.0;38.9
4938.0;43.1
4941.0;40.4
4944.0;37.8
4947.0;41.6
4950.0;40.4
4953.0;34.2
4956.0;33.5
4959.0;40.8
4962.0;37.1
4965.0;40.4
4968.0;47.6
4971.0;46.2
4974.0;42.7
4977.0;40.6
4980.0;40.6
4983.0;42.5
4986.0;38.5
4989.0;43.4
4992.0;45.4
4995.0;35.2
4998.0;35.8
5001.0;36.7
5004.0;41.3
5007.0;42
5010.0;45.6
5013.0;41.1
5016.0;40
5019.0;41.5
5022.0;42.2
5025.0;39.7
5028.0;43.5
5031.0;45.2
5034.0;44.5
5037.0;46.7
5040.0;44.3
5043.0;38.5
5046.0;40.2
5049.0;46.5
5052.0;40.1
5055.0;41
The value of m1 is 36.2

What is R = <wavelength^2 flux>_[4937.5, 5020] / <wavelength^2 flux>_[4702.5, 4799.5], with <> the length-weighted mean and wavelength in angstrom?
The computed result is 1.5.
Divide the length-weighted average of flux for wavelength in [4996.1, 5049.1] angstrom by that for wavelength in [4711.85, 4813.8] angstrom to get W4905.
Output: 1.4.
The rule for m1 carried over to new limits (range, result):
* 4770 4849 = 33.2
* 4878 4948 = 38.1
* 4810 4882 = 34.3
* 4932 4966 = 38.9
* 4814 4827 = 35.6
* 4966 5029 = 41.5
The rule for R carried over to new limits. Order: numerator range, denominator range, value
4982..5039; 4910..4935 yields 1.14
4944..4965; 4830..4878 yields 1.17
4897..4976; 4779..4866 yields 1.24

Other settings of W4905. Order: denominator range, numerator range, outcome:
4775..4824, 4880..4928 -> 1.10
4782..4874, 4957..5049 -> 1.25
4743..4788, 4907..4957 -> 1.29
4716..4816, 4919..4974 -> 1.31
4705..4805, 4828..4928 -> 1.22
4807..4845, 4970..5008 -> 1.23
